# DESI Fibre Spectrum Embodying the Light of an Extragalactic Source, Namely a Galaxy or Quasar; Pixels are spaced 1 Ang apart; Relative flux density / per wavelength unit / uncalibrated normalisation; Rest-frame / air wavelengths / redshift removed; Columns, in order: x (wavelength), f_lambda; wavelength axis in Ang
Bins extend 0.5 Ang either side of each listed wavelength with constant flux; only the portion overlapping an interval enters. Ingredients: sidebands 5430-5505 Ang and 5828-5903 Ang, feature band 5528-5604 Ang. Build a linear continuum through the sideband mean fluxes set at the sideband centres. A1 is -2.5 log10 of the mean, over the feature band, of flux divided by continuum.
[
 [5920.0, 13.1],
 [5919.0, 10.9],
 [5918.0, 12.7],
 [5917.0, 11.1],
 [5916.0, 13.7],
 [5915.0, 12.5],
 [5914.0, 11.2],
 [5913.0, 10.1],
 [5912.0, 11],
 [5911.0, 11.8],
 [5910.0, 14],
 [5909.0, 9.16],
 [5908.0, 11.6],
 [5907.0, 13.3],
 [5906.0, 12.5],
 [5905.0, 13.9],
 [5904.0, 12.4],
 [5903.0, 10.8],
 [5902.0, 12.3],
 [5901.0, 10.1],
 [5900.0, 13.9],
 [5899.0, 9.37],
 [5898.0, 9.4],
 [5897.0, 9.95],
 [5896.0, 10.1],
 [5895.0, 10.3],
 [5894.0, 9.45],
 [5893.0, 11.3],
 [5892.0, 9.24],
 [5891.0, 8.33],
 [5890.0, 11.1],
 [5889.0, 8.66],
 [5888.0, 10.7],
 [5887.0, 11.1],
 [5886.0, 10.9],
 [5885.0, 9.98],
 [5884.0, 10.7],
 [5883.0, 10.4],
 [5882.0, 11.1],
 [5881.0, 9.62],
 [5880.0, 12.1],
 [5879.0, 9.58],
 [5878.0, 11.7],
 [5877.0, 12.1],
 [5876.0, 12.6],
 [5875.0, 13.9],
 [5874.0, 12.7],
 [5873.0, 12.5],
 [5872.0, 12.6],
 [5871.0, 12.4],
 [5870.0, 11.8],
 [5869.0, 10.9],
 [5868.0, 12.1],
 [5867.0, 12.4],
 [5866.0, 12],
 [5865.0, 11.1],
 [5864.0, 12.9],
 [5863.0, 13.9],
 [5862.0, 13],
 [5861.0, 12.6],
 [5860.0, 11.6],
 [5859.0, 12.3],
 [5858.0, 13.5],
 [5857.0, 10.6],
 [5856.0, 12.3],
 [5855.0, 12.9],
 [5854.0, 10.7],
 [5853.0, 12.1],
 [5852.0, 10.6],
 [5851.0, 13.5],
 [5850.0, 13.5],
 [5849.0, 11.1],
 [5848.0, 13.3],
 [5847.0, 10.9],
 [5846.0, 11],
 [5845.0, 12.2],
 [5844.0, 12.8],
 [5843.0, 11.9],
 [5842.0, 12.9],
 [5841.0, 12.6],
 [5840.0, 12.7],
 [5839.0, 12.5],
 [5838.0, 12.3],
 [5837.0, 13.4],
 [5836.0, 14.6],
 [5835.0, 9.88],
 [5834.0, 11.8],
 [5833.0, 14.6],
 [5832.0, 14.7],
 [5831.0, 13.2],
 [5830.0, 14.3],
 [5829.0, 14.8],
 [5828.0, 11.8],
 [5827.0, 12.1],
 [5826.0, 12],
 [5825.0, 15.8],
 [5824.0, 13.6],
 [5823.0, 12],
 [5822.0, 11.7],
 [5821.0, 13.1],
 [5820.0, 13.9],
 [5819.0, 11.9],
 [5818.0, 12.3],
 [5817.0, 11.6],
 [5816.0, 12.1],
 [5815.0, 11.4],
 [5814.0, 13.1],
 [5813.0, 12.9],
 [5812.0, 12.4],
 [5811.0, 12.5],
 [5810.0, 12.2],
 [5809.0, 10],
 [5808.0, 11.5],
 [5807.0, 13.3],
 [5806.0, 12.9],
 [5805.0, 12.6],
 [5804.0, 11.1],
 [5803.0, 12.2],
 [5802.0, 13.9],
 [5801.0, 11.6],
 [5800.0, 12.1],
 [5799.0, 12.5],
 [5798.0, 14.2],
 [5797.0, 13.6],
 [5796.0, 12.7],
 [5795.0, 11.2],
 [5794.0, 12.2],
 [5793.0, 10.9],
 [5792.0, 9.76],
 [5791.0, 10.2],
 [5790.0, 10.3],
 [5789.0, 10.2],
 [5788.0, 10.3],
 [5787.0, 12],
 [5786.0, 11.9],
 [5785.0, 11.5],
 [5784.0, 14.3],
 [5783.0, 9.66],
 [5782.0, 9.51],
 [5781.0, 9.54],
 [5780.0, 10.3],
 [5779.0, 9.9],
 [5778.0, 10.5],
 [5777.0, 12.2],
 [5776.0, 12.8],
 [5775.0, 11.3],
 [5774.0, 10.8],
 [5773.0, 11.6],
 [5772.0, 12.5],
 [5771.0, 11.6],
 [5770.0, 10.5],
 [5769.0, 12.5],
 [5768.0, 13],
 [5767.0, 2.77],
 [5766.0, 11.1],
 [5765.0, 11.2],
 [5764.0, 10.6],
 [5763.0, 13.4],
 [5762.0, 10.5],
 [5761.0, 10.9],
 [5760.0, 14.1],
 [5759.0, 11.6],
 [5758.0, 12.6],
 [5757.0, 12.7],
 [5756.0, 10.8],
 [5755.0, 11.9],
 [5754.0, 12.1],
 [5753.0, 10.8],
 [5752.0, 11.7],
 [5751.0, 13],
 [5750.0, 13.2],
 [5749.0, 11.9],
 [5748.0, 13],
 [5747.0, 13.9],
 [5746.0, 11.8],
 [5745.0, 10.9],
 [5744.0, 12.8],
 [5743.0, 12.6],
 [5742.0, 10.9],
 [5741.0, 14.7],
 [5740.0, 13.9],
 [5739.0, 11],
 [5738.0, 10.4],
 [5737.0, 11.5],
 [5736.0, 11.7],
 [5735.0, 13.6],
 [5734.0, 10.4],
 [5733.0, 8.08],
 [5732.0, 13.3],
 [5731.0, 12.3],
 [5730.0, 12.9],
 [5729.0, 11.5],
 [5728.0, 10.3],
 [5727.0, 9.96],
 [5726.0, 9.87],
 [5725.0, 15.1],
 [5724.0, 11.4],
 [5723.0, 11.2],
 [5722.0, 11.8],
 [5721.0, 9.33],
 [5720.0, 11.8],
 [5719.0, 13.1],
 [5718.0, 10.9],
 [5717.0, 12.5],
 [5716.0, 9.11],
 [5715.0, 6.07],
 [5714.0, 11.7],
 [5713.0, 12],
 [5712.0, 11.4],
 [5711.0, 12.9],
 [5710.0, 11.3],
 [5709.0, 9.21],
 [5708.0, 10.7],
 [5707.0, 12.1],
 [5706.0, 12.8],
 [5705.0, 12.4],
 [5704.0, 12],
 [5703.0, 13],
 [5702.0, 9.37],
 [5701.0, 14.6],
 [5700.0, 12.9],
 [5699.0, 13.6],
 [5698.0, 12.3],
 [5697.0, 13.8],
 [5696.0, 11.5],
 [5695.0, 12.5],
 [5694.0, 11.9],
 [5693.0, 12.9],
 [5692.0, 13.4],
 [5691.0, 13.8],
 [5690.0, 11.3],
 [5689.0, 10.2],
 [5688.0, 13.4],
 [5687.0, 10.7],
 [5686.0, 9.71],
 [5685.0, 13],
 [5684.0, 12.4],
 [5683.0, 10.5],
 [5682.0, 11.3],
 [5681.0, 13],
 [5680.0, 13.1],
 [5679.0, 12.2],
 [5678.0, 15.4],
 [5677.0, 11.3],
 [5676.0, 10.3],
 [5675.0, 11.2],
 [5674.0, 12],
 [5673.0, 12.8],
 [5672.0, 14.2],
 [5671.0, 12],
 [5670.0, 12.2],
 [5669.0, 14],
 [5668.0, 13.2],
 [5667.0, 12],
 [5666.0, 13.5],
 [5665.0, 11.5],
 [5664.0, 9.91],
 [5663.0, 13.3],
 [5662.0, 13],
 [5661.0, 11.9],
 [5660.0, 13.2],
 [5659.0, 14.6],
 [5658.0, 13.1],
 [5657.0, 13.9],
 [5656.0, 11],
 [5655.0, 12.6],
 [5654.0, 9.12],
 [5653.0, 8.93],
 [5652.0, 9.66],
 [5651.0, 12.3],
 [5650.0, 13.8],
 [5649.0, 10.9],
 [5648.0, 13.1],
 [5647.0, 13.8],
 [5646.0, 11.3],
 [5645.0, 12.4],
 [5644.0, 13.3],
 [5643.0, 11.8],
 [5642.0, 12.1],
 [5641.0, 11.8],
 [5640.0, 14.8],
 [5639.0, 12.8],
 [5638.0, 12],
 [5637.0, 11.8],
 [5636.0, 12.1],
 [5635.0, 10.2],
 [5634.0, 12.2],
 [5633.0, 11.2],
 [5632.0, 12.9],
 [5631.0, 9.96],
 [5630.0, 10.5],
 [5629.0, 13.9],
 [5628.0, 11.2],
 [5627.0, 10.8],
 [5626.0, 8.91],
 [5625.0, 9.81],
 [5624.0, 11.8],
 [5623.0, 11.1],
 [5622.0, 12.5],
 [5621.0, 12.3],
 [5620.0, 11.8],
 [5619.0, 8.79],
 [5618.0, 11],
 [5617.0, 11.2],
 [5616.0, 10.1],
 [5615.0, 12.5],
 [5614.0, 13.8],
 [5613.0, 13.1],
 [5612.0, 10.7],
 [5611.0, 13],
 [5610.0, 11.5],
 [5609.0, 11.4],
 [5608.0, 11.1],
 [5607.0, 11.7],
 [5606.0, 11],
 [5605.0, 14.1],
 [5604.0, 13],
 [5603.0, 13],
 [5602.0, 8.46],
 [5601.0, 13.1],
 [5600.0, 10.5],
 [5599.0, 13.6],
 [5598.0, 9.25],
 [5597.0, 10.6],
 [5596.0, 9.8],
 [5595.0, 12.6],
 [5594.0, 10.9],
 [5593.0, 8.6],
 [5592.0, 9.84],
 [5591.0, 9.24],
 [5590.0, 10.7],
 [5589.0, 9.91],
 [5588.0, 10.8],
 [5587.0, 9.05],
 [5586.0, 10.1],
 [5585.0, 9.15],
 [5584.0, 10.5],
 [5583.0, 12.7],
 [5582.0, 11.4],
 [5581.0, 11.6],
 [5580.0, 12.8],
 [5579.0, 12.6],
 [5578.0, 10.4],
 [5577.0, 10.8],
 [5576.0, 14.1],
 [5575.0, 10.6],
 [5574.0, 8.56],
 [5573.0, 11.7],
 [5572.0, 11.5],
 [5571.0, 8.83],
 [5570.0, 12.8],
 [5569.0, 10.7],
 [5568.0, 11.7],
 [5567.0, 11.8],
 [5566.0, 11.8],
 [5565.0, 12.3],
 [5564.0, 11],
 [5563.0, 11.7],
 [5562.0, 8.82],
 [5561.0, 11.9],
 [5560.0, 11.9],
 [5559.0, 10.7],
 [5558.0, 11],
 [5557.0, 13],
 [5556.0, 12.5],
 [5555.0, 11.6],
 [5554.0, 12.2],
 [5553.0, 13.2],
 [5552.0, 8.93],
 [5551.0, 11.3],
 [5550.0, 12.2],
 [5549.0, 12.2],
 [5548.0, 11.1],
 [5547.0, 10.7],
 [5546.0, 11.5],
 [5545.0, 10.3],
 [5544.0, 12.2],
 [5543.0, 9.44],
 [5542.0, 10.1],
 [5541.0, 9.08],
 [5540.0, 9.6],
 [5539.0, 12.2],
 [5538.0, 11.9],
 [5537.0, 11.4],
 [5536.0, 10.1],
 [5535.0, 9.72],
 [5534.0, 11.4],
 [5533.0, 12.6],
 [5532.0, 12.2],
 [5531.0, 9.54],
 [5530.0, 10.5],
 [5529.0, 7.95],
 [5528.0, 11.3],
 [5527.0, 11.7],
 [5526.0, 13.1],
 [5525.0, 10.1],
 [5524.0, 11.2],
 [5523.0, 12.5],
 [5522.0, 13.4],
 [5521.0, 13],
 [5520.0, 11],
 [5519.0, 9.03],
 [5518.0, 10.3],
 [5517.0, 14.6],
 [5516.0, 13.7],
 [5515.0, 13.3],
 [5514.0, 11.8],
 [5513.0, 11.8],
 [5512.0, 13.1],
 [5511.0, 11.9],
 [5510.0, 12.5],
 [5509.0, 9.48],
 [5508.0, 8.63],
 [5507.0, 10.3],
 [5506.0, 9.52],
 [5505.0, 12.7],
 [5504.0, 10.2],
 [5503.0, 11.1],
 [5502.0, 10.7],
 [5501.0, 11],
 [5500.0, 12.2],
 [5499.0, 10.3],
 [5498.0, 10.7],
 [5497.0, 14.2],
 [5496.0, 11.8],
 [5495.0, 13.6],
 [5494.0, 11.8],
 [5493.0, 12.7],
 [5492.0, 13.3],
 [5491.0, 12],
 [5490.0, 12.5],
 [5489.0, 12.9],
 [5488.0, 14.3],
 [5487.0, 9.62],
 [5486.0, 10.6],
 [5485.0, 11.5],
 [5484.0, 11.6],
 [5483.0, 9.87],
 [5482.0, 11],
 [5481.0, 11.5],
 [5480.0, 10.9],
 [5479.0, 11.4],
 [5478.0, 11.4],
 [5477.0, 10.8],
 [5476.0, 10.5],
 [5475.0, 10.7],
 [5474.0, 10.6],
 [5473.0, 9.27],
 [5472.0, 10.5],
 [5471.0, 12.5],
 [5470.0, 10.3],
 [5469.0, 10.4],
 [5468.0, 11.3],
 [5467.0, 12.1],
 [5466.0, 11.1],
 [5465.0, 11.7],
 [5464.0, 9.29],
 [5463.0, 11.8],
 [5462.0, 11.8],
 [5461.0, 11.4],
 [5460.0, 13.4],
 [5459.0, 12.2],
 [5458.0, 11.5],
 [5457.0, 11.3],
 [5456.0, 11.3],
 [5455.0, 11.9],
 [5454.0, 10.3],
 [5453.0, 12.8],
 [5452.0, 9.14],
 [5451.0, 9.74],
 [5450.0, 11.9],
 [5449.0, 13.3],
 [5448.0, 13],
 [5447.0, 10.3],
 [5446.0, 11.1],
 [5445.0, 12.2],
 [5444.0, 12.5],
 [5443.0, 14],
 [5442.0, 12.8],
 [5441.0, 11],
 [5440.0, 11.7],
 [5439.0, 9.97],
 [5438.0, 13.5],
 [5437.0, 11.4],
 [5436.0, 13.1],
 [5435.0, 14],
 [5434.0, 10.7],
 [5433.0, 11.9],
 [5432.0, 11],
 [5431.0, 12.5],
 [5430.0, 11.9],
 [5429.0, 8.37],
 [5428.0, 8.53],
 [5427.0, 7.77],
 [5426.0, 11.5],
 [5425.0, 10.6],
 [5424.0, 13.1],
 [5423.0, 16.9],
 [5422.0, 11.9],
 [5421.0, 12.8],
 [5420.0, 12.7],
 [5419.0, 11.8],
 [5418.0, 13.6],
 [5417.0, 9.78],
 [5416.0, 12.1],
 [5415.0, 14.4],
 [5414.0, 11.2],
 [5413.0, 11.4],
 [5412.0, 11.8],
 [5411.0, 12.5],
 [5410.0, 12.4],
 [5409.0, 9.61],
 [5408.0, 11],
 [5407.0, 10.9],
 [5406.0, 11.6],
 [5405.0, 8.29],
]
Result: 0.06 mag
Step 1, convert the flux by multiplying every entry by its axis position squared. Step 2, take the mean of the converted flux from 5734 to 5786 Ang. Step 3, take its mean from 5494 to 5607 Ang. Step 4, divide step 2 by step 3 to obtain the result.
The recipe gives 1.1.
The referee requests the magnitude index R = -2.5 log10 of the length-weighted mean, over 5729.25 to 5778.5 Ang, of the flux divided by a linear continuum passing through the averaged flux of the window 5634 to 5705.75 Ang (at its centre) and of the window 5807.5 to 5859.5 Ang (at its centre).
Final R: 0.057 mag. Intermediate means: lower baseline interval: 12.3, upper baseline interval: 12.5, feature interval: 11.8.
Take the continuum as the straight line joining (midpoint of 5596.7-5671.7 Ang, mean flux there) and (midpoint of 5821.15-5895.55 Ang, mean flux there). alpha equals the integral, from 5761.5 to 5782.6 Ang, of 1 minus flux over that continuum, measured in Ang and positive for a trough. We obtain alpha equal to 1.9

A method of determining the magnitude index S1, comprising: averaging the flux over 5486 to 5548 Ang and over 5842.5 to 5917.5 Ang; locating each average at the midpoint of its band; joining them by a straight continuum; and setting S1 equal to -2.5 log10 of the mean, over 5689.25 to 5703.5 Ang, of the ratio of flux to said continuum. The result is -0.10 mag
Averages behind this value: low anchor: 11.4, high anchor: 11.6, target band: 12.6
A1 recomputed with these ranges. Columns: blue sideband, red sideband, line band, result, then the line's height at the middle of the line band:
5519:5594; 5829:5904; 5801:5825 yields -0.068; 11.7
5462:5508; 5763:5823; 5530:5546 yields 0.055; 11.4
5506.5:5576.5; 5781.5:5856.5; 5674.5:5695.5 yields -0.024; 11.8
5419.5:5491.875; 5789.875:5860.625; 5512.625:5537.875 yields 0.017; 11.7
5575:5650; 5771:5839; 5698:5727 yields 0.023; 11.8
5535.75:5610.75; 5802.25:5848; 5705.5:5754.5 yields 0.037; 12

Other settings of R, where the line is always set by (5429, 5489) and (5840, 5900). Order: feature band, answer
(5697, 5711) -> -0.06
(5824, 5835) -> -0.16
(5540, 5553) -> 0.07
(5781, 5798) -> 0.02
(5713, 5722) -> 0.08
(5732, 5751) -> -0.05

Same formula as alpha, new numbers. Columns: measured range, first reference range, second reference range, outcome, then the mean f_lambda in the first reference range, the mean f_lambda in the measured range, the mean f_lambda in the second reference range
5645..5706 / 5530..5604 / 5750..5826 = -4.6 Ang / 11.1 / 12.3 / 11.8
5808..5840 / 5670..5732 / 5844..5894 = -2.8 Ang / 11.9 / 12.7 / 11.6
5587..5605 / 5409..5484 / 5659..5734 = 1.4 Ang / 11.5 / 10.9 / 11.9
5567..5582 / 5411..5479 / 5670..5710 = 0.7 Ang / 11.6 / 11.4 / 12.2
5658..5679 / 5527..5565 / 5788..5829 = -1.8 Ang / 11.1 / 12.6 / 12.2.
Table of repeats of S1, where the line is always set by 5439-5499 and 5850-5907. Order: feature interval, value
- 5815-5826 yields -0.106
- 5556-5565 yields 0.015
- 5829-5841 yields -0.144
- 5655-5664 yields -0.114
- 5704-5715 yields 0.010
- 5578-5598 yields 0.088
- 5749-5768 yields 0.007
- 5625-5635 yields 0.036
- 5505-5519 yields -0.001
